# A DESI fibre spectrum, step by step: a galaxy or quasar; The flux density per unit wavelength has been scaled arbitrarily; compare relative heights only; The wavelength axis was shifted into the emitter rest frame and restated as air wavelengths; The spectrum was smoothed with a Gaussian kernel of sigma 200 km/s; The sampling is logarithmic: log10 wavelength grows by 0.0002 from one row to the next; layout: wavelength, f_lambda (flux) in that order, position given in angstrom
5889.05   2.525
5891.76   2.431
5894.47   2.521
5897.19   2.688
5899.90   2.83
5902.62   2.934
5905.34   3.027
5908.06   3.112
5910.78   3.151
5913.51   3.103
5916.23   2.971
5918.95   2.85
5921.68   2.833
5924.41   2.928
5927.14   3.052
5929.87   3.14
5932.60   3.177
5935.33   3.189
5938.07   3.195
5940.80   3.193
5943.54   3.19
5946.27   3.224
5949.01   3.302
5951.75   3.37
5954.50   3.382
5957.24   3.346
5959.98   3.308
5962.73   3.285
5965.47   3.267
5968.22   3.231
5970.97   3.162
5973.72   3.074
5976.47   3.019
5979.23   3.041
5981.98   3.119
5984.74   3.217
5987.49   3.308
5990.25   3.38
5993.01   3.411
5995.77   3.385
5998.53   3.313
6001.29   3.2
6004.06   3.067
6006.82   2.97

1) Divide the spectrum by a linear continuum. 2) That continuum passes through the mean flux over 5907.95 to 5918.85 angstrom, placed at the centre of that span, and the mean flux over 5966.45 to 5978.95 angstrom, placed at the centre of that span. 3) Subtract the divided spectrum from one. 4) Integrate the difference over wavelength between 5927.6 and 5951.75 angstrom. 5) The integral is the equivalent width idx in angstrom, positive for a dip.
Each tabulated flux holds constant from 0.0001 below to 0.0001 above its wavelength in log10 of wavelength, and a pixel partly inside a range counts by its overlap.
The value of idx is -0.96 angstrom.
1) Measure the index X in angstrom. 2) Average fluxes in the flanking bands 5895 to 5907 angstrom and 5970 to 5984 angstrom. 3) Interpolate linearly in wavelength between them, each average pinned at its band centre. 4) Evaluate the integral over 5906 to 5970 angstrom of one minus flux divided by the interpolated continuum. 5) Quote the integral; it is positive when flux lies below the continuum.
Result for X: -4.3 angstrom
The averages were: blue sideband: 2.85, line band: 3.16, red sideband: 3.09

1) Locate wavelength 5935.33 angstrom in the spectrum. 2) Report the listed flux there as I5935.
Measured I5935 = 3.189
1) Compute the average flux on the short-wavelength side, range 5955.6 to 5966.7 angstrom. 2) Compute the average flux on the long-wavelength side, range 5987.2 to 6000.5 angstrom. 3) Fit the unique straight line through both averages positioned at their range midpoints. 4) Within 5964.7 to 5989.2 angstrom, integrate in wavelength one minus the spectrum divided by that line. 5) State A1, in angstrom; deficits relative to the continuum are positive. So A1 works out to 1.3 angstrom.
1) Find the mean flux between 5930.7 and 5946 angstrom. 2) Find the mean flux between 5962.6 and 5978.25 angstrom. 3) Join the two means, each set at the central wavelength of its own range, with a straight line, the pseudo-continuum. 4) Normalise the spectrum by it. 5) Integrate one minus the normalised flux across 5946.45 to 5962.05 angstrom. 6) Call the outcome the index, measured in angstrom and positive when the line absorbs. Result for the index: -0.8 angstrom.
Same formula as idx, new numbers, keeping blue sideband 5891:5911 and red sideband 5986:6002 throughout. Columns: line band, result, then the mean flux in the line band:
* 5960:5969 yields -0.3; 3.27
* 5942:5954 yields -0.7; 3.28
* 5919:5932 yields -0.1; 2.98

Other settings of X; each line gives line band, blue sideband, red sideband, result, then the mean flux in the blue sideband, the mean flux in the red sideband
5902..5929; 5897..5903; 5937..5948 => -0.4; 2.83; 3.21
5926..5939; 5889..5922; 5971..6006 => -0.8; 2.86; 3.21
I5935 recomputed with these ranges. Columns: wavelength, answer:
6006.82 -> 2.97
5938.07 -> 3.195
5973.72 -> 3.074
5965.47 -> 3.267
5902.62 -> 2.934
